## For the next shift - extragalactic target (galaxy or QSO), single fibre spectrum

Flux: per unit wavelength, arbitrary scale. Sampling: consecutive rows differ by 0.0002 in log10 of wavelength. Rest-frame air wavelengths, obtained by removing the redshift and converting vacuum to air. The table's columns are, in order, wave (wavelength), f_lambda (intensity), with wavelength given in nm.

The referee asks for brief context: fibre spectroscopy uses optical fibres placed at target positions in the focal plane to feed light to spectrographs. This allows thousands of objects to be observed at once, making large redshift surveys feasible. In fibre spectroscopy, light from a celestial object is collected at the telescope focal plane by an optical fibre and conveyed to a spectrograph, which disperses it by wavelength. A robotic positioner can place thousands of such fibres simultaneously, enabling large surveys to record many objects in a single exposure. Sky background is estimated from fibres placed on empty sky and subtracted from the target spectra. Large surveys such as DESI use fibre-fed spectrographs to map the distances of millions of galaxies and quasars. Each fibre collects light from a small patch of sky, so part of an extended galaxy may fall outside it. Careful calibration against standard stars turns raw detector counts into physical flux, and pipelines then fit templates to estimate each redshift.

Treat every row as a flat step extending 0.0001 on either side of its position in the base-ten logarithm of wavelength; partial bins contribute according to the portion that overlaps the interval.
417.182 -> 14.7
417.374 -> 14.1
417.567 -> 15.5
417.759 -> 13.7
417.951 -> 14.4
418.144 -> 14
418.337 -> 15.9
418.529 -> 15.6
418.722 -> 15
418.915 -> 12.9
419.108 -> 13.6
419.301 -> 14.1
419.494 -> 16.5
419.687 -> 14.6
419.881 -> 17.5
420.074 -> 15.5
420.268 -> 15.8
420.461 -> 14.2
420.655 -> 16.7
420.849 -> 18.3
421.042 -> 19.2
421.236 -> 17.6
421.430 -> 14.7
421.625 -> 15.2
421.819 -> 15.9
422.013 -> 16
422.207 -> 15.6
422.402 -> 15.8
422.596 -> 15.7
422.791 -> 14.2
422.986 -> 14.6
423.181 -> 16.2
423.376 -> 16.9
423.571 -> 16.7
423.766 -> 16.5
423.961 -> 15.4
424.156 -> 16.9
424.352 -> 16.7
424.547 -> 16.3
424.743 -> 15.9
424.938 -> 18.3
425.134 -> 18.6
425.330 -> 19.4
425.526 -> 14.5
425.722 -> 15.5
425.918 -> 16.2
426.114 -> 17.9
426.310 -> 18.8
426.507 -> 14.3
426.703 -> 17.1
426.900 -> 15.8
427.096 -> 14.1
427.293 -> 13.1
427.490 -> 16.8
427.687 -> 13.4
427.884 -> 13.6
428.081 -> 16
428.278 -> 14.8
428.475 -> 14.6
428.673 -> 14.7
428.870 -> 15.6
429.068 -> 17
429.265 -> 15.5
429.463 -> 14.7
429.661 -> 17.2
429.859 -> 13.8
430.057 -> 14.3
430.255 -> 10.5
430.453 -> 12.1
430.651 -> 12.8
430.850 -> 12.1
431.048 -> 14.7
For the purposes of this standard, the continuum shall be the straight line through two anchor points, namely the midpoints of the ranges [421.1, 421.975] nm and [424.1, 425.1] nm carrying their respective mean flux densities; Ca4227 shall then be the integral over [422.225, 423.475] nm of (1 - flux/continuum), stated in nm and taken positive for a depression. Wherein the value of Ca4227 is 0.06 nm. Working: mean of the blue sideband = 16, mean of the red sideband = 16.9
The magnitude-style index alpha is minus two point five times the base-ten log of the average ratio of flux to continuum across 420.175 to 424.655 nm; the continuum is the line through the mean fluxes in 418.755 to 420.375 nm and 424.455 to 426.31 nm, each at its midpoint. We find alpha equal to -0.01 mag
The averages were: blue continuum 15.1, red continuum 17.1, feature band 16.1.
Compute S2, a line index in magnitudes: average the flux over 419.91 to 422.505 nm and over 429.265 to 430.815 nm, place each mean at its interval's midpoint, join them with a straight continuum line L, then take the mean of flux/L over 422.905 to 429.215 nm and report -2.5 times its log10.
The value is -0.083 mag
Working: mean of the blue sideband 16.2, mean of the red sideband 13.7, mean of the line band 16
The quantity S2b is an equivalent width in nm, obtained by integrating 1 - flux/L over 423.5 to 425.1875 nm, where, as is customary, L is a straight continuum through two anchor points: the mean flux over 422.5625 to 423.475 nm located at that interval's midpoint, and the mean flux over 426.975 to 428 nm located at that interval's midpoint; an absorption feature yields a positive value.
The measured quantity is -0.18 nm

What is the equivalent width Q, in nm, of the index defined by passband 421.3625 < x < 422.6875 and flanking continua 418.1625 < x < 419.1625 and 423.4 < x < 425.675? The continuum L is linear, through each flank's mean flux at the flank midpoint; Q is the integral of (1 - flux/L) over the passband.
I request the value 0.02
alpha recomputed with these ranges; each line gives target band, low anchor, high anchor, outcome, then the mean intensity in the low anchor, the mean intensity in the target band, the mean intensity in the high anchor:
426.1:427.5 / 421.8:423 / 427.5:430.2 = -0.05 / 15.4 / 15.8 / 15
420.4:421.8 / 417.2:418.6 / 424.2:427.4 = -0.08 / 14.7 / 16.6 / 16.4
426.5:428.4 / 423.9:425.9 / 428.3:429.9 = 0.07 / 16.8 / 14.9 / 15.4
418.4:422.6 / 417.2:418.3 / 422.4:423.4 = -0.05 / 14.4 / 15.7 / 15.4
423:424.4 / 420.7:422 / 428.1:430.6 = -0.02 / 16.8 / 16.3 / 14.6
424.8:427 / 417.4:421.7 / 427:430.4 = -0.14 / 15.5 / 16.9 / 14.7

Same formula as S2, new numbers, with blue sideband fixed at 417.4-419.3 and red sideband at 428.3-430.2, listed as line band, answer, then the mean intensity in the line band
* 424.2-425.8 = -0.14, 16.9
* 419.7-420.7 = -0.09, 15.8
